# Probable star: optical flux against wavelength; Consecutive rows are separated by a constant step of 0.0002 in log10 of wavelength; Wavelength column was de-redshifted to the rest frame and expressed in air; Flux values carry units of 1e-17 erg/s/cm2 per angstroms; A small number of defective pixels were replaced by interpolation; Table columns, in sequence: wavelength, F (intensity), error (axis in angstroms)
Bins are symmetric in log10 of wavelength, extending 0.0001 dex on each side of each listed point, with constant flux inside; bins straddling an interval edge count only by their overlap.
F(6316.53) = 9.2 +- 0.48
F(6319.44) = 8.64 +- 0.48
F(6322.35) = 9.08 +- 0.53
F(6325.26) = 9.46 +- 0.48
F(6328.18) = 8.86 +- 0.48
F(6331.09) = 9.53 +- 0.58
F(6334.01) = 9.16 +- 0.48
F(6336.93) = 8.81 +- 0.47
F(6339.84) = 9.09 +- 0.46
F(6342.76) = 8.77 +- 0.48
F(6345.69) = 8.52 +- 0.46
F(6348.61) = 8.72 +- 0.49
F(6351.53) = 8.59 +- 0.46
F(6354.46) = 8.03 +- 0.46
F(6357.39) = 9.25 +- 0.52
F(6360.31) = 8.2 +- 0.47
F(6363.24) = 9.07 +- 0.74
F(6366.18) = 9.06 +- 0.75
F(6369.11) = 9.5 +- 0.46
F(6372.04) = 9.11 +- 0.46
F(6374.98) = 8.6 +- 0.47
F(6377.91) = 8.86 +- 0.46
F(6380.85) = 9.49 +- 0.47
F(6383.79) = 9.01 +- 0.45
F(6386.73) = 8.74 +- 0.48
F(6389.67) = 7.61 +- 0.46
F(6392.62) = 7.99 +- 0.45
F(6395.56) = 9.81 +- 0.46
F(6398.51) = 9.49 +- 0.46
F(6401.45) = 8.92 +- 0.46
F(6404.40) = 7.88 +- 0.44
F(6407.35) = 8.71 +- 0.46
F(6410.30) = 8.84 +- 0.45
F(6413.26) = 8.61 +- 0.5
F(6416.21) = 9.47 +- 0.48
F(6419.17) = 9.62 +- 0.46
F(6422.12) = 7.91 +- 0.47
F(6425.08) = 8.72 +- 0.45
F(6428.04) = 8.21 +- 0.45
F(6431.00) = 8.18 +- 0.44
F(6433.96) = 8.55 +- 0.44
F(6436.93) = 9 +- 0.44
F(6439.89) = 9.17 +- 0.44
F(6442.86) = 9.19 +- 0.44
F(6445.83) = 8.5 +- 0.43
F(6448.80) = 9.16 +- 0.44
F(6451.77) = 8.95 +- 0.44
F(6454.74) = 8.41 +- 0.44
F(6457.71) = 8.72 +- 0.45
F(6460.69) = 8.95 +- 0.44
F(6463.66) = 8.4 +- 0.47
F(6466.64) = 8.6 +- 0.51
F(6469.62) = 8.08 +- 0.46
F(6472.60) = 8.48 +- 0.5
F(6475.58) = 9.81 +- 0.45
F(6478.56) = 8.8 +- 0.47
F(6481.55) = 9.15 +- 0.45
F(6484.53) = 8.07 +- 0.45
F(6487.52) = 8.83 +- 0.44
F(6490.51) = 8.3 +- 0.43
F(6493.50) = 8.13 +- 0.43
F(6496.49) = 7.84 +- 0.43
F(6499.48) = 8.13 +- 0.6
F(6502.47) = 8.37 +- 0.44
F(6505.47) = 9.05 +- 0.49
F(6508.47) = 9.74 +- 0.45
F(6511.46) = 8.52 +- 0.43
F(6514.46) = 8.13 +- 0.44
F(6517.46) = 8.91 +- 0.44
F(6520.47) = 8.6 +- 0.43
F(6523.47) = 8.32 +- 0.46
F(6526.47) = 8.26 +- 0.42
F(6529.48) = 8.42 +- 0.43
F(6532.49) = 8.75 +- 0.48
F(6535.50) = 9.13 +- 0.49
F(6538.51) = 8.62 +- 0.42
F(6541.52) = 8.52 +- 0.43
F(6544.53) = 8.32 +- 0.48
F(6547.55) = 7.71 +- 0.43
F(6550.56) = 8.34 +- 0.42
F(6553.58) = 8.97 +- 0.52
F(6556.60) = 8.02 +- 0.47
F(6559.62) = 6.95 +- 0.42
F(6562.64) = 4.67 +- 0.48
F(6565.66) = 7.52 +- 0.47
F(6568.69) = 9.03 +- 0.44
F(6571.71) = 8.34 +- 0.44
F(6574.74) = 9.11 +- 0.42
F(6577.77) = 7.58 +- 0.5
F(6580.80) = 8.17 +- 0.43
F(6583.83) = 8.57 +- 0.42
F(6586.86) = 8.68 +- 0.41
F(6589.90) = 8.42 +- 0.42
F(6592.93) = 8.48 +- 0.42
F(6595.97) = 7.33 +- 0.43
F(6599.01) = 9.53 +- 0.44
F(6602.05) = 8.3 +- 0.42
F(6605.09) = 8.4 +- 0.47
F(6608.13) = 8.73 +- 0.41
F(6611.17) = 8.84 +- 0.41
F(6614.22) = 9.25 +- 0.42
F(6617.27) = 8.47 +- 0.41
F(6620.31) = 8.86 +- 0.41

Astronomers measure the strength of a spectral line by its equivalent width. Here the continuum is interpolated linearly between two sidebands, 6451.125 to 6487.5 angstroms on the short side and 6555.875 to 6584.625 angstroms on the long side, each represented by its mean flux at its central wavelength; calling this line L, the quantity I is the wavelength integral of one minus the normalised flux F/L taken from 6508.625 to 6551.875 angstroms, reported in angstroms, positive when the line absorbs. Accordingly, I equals -2.0 angstroms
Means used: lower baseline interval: 8.7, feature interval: 8.51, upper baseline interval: 7.77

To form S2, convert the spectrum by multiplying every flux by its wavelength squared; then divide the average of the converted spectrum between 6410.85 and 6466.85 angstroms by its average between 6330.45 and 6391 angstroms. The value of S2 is 1.0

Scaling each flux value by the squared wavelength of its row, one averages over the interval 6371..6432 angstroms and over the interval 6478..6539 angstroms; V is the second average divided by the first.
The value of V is 1.01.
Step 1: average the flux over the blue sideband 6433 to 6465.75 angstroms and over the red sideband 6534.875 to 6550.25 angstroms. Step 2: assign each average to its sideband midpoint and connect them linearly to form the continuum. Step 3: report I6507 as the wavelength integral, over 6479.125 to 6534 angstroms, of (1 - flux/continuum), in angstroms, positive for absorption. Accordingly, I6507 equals 0.2 angstroms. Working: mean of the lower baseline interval 8.82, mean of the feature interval 8.53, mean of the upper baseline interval 8.42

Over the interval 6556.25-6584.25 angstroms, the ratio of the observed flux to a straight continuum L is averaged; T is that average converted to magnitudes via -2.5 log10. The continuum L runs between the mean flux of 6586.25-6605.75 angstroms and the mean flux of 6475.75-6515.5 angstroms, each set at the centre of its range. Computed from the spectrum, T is 0.10 mag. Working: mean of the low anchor 8.59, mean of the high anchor 8.44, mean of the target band 7.76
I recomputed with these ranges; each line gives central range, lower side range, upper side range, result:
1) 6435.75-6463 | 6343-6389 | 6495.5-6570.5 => -1.0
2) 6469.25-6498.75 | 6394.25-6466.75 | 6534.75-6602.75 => 0.0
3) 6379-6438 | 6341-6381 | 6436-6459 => 0.8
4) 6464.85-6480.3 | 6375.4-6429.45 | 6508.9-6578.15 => -0.5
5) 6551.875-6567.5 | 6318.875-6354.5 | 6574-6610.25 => 2.2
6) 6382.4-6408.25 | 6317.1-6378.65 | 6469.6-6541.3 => 0.4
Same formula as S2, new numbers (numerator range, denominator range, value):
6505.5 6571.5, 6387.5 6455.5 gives 0.98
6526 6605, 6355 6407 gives 0.98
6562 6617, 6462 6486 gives 1.00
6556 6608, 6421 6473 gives 0.98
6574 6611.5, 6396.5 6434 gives 1.02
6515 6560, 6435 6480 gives 0.98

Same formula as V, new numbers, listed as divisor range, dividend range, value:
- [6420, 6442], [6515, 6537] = 1.03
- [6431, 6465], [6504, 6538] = 1.01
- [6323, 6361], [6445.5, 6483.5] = 1.03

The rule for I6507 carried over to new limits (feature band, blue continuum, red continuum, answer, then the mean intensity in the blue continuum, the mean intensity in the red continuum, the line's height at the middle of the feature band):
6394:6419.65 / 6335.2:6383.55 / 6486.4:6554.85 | -0.7 angstroms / 8.86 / 8.51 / 8.76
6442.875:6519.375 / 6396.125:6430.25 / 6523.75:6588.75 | -1.4 angstroms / 8.78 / 8.18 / 8.49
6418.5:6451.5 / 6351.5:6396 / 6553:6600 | -0.6 angstroms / 8.79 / 8.05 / 8.57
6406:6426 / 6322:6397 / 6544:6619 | -0.3 angstroms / 8.88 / 8.23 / 8.71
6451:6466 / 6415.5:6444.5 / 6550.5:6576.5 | -0.1 angstroms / 8.78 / 7.85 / 8.58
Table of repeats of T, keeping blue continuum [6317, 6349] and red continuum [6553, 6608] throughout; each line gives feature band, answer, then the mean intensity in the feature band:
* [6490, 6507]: 0.013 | 8.31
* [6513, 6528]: -0.015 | 8.44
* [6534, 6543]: -0.063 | 8.76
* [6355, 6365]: 0.015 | 8.77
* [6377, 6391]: 0.007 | 8.75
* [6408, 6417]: -0.025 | 8.91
